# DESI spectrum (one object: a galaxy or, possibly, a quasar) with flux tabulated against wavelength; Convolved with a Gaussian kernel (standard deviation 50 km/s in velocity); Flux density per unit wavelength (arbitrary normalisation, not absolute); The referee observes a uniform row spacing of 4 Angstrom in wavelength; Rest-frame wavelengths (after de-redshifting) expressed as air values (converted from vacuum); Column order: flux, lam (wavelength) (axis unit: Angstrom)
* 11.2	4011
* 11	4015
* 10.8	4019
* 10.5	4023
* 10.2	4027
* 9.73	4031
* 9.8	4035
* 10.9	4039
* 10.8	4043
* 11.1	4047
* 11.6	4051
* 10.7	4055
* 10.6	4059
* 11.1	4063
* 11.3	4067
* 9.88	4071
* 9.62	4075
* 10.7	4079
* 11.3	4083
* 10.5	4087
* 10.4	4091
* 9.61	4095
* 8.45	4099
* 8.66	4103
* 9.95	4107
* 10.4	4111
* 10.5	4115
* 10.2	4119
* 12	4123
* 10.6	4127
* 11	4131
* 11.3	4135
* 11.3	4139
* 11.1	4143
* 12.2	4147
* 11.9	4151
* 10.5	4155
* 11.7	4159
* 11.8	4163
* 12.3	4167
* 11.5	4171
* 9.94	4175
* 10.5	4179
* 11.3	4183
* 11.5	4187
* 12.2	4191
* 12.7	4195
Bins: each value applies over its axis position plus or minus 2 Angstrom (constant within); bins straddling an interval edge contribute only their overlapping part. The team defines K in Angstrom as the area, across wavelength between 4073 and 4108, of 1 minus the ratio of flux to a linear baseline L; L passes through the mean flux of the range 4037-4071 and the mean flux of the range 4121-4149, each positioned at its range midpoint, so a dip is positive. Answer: 3.8 Angstrom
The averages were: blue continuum 10.9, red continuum 11.4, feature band 9.91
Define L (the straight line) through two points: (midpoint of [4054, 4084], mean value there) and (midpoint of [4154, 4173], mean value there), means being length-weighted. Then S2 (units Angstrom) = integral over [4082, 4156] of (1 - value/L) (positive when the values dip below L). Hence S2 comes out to 3.58 Angstrom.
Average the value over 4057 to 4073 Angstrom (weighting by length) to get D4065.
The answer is 10.7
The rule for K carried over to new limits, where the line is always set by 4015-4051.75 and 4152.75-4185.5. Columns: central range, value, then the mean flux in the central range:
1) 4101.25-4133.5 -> 1.6 Angstrom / 10.4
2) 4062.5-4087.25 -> 0.4 Angstrom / 10.6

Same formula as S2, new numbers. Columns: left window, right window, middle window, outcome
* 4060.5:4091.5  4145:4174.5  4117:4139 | 0.37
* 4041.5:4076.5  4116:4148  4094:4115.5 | 2.89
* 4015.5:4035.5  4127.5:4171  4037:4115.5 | 2.66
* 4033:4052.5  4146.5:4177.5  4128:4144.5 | 0.23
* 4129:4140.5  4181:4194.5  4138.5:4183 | 0.54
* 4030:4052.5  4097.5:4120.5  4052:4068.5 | -0.87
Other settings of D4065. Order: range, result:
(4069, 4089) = 10.4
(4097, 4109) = 9.02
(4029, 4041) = 10.1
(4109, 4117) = 10.4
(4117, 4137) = 11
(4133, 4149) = 11.5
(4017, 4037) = 10.2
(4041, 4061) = 11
